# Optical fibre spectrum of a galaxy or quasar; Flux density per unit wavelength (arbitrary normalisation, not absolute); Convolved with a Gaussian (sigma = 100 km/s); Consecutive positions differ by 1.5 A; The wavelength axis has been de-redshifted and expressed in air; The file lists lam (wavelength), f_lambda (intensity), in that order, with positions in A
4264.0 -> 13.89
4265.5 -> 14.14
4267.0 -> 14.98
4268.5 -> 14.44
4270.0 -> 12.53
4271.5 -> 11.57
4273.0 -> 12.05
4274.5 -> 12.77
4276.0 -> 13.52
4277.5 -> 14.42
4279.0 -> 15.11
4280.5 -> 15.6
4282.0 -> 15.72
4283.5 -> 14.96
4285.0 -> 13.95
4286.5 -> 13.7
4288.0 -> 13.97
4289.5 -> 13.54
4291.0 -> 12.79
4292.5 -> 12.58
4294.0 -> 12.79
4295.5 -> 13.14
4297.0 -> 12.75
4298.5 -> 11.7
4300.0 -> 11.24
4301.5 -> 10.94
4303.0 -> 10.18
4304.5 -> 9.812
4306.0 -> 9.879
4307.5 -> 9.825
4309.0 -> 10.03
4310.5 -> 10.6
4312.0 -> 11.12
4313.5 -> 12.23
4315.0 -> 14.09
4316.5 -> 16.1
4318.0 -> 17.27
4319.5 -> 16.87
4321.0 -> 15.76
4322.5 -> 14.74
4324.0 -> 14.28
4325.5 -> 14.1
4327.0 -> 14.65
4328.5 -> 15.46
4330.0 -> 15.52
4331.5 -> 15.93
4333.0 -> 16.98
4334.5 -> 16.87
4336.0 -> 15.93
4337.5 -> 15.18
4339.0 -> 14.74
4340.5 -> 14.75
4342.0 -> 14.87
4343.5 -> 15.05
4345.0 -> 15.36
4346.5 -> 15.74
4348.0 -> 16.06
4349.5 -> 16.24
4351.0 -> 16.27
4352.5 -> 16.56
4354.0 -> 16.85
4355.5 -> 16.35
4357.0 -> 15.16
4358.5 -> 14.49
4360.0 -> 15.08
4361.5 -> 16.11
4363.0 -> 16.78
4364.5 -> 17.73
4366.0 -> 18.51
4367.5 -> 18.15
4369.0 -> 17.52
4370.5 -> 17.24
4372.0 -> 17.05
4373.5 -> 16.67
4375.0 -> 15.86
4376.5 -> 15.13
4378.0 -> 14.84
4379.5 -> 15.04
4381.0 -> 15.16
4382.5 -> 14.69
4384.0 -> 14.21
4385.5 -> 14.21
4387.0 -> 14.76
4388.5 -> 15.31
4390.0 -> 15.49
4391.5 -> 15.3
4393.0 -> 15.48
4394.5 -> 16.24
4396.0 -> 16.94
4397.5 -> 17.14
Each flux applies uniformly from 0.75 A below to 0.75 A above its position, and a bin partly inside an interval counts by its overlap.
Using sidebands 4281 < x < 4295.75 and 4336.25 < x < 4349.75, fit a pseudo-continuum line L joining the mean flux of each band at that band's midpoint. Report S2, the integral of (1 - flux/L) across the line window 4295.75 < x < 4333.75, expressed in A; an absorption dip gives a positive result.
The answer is 3.3 A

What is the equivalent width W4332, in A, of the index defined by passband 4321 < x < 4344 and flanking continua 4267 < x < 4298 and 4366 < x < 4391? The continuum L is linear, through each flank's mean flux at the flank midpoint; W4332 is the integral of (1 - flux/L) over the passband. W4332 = -0.8 A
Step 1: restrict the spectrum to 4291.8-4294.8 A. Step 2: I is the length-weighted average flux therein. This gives 12.7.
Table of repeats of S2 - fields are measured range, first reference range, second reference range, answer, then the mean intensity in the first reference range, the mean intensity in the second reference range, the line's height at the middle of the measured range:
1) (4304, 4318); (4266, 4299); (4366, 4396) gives 2.3 A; 13.6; 15.8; 14.2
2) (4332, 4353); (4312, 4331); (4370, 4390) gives -0.9 A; 14.9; 15.4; 15.1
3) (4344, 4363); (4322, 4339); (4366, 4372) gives 1.0 A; 15.4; 17.7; 16.8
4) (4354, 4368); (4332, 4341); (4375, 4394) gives -1.0 A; 15.8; 15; 15.4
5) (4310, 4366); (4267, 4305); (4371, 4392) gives -4.4 A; 13.1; 15.3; 14.3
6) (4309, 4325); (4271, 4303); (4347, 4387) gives 0.2 A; 13.2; 16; 14.3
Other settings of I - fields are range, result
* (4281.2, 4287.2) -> 14.6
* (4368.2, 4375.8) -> 16.9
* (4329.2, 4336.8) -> 16.2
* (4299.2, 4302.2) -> 11.1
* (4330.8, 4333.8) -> 16.5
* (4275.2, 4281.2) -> 14.6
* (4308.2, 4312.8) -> 10.6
